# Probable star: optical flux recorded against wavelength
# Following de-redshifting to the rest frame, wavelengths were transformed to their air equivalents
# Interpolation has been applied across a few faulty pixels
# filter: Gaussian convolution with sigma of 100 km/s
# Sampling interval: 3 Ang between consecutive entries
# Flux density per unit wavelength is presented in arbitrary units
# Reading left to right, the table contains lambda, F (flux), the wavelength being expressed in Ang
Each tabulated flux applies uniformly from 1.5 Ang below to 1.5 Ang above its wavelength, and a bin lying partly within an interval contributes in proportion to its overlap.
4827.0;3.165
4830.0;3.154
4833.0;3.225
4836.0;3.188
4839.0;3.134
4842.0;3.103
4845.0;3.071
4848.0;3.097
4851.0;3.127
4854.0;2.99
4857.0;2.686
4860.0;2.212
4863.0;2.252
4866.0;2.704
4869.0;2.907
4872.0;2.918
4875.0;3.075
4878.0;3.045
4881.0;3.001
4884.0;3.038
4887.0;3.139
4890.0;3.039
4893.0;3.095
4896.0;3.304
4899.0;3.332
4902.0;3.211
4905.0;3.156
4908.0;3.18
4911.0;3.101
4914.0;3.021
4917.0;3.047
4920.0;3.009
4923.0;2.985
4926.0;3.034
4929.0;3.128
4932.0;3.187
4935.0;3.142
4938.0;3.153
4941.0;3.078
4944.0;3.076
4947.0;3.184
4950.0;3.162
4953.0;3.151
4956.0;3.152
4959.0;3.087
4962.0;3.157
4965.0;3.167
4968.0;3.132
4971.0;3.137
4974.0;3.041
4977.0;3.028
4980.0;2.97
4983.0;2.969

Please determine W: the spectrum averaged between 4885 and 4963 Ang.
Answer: 3.13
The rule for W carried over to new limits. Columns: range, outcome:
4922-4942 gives 3.1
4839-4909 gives 2.99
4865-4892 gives 2.99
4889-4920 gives 3.14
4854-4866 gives 2.5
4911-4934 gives 3.06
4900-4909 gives 3.19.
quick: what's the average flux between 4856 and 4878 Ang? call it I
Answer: 2.7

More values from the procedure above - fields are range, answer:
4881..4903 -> 3.15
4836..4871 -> 2.86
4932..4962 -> 3.14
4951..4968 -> 3.14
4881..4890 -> 3.07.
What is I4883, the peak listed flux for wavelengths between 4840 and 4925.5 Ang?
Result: 3.332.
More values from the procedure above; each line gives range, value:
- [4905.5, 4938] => 3.187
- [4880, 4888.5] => 3.139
